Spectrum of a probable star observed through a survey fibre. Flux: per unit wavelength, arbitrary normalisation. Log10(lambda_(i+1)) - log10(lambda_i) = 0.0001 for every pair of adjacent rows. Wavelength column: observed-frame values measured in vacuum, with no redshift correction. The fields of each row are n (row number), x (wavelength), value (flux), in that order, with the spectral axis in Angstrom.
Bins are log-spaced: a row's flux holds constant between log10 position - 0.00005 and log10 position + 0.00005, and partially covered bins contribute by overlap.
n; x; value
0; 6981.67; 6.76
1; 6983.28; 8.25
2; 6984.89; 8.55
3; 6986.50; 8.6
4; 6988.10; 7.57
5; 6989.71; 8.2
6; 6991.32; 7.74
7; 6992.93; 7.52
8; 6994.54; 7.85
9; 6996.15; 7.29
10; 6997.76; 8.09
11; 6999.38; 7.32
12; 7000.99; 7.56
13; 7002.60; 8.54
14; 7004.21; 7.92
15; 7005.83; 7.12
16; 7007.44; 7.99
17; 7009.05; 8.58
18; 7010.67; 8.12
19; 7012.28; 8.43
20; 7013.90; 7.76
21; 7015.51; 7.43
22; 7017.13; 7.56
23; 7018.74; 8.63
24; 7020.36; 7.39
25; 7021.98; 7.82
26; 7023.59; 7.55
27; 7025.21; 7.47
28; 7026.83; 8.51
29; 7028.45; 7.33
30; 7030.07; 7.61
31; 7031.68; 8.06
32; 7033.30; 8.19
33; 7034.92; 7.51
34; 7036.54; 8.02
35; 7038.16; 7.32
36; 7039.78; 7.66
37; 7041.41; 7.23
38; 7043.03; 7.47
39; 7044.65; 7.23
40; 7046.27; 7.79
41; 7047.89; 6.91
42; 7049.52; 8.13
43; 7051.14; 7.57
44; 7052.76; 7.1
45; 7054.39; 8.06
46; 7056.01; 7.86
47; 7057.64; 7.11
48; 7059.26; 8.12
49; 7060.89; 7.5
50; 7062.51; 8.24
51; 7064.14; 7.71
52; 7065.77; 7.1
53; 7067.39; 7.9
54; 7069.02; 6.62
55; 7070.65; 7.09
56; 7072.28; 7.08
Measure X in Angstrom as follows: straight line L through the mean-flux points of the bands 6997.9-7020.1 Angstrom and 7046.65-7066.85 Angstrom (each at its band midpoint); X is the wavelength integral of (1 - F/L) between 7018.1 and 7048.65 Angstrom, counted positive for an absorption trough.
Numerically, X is 0.4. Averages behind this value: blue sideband 7.91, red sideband 7.63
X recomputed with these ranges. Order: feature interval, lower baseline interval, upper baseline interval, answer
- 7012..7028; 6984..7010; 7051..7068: 0.0 Angstrom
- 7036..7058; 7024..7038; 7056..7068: 0.6 Angstrom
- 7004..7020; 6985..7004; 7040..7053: -0.4 Angstrom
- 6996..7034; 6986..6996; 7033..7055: -0.6 Angstrom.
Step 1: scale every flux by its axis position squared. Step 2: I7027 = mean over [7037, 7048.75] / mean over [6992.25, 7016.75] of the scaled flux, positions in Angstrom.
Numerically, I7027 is 0.95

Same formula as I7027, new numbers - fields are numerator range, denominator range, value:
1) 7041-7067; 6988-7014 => 0.98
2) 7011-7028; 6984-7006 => 1.00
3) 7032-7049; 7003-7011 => 0.96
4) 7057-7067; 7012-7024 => 0.99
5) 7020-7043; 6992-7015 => 0.99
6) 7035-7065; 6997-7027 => 0.98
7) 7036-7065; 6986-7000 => 0.99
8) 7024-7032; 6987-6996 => 1.01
